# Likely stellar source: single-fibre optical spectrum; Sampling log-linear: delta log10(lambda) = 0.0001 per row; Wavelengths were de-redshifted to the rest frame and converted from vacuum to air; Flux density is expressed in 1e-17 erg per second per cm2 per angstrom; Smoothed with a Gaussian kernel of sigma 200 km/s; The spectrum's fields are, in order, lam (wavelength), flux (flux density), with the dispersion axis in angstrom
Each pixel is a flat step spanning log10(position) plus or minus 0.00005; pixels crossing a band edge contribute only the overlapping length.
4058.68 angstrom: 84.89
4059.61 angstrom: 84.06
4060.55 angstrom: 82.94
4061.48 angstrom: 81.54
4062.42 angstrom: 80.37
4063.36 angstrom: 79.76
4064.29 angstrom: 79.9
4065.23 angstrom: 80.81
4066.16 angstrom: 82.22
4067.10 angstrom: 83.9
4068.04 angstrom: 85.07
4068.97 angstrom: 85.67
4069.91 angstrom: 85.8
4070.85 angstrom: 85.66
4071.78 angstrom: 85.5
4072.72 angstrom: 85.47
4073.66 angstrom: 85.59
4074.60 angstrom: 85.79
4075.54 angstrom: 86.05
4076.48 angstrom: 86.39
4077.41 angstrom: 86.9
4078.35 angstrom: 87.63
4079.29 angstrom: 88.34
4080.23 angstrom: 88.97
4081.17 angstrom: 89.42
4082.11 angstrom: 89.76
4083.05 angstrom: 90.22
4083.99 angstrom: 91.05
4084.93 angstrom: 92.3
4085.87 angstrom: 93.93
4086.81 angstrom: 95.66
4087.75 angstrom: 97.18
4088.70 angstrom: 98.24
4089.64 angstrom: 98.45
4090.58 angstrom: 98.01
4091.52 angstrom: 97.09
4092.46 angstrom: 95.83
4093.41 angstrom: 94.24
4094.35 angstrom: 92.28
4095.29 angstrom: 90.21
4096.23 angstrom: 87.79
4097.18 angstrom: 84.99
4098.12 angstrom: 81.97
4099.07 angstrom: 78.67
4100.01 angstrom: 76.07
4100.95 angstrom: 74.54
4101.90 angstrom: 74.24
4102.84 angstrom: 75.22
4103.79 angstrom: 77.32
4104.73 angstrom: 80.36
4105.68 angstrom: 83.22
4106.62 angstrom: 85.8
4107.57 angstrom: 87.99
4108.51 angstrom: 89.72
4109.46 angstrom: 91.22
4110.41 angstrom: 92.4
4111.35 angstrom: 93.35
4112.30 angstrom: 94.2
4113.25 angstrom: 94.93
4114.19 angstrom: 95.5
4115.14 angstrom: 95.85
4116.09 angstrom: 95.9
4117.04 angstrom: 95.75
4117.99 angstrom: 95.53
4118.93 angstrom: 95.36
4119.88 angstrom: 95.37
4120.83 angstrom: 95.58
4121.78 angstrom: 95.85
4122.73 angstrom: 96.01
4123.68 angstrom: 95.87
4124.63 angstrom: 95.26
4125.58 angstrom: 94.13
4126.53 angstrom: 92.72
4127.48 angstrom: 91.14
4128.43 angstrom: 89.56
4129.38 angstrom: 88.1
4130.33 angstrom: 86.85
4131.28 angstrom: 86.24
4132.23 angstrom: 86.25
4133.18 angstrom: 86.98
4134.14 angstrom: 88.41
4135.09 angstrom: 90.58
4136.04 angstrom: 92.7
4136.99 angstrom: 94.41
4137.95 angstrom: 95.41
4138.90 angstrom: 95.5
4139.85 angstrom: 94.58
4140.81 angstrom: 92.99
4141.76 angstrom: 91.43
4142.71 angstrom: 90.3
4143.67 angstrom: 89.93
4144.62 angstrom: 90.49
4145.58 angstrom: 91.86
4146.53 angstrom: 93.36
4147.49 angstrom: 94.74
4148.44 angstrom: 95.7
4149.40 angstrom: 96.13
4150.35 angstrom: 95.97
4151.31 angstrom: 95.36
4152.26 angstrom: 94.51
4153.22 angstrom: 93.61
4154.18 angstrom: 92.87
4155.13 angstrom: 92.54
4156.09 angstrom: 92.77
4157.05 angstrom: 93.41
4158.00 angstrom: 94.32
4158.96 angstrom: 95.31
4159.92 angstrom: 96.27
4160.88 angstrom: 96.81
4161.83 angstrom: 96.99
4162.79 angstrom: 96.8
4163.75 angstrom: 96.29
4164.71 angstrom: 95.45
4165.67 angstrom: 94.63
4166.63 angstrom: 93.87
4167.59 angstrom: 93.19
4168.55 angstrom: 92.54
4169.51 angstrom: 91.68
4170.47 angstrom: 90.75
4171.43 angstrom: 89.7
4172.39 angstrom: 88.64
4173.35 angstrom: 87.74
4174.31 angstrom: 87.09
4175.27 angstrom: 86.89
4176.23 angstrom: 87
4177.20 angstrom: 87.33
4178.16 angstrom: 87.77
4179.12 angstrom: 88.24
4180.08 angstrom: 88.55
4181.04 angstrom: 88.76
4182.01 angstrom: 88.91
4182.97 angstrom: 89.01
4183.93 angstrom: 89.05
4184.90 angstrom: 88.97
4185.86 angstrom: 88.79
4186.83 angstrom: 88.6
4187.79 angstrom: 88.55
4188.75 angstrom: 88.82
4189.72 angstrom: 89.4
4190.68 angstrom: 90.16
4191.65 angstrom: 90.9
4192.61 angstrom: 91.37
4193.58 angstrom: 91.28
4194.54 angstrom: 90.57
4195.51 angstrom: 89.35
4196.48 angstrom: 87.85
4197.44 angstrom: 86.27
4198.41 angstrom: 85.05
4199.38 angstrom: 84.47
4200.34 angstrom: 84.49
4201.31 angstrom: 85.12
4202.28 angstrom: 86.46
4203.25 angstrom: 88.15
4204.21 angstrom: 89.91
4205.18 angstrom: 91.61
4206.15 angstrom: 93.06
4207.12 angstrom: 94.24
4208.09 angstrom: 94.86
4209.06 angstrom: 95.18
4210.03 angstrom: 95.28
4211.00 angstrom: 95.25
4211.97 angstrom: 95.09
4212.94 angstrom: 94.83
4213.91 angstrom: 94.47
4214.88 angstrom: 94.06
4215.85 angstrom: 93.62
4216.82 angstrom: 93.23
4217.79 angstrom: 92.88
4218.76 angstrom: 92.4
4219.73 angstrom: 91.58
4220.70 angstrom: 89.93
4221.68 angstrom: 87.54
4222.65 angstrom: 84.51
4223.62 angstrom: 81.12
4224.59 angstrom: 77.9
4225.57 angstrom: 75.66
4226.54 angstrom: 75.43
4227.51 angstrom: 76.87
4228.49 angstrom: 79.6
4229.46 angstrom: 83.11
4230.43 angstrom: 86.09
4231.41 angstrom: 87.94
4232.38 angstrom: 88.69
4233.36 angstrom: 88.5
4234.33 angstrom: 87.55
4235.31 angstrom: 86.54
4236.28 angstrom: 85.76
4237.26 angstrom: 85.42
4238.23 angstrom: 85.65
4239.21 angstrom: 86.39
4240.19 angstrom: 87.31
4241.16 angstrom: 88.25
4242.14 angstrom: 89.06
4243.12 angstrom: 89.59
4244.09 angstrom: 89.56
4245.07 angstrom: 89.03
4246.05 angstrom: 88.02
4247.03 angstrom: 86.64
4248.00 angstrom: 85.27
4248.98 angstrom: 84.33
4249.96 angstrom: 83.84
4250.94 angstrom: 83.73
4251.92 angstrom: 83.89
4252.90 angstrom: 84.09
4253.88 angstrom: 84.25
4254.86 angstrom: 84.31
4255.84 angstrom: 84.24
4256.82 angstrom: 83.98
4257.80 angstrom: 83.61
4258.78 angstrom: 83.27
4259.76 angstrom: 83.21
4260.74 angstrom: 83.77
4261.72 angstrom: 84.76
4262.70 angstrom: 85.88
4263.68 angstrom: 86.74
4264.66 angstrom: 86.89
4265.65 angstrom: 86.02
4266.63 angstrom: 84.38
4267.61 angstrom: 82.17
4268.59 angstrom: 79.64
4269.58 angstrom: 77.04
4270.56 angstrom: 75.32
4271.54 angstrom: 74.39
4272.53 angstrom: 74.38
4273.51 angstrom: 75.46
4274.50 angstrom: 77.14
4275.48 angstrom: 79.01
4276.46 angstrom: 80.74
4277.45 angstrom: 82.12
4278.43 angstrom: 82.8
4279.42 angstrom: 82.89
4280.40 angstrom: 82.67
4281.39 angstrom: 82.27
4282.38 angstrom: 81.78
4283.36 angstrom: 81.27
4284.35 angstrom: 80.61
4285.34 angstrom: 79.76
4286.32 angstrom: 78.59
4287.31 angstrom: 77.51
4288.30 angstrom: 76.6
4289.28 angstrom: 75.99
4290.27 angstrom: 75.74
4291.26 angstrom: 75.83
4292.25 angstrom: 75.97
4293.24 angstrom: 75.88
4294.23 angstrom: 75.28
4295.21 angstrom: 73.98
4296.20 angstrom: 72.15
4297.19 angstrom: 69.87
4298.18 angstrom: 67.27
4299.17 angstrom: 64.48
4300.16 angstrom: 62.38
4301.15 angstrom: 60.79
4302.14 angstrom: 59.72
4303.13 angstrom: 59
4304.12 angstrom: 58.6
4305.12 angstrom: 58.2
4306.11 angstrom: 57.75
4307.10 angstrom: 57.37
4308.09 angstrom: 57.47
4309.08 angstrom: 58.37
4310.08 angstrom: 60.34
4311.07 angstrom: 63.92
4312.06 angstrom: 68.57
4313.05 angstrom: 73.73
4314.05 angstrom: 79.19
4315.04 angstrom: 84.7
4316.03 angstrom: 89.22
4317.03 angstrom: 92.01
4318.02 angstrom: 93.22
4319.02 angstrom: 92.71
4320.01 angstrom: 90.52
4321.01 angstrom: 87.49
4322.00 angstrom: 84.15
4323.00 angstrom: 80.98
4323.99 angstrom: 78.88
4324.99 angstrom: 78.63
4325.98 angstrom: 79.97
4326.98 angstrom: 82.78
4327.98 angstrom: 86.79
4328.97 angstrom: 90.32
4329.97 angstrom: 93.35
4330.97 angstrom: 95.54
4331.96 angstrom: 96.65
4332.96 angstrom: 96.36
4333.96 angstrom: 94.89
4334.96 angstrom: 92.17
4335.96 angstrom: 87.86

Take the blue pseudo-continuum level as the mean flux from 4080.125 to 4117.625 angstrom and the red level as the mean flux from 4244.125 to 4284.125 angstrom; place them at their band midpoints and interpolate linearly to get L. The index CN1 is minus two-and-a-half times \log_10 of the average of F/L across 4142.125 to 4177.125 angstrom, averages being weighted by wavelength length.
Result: -0.071 mag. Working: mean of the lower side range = 89.5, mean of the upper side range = 82.7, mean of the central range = 92.8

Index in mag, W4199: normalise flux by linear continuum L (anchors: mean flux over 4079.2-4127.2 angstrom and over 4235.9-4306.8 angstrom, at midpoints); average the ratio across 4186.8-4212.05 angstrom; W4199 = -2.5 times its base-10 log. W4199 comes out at -0.07 mag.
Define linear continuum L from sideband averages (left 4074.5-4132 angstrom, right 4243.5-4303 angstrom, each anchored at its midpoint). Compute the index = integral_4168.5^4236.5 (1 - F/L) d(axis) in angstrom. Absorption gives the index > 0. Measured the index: -3.8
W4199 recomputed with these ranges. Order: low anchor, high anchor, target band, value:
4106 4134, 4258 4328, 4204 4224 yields -0.103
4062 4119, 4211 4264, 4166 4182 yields -0.027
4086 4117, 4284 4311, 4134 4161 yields -0.114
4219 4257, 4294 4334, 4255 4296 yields 0.007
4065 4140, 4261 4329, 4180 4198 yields -0.069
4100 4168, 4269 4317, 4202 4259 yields -0.092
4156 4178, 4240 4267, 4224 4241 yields 0.043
